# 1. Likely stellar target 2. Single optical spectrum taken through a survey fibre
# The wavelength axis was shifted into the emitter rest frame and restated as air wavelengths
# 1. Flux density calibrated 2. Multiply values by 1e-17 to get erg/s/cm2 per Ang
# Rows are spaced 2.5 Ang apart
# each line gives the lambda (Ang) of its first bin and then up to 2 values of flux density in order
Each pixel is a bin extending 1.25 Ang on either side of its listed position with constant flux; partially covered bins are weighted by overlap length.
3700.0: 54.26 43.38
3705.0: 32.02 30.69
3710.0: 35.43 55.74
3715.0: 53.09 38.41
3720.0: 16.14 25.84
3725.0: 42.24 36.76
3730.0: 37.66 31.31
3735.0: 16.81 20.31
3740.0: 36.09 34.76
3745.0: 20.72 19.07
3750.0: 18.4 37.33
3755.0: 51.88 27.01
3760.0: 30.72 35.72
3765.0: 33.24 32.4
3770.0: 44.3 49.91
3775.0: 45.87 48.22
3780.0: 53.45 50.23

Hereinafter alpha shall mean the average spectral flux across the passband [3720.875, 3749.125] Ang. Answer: 28.9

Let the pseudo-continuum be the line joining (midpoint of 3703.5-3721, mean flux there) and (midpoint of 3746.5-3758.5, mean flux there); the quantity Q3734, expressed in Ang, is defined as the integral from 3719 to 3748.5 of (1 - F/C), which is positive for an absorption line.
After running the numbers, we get 5.08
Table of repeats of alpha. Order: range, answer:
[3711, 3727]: 38.4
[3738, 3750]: 26.2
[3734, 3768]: 29.6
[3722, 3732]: 36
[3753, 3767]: 35.6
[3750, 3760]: 35.2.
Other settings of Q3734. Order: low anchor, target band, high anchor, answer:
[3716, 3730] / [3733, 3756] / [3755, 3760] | 3.73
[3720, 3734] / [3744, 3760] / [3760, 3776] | 3.31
